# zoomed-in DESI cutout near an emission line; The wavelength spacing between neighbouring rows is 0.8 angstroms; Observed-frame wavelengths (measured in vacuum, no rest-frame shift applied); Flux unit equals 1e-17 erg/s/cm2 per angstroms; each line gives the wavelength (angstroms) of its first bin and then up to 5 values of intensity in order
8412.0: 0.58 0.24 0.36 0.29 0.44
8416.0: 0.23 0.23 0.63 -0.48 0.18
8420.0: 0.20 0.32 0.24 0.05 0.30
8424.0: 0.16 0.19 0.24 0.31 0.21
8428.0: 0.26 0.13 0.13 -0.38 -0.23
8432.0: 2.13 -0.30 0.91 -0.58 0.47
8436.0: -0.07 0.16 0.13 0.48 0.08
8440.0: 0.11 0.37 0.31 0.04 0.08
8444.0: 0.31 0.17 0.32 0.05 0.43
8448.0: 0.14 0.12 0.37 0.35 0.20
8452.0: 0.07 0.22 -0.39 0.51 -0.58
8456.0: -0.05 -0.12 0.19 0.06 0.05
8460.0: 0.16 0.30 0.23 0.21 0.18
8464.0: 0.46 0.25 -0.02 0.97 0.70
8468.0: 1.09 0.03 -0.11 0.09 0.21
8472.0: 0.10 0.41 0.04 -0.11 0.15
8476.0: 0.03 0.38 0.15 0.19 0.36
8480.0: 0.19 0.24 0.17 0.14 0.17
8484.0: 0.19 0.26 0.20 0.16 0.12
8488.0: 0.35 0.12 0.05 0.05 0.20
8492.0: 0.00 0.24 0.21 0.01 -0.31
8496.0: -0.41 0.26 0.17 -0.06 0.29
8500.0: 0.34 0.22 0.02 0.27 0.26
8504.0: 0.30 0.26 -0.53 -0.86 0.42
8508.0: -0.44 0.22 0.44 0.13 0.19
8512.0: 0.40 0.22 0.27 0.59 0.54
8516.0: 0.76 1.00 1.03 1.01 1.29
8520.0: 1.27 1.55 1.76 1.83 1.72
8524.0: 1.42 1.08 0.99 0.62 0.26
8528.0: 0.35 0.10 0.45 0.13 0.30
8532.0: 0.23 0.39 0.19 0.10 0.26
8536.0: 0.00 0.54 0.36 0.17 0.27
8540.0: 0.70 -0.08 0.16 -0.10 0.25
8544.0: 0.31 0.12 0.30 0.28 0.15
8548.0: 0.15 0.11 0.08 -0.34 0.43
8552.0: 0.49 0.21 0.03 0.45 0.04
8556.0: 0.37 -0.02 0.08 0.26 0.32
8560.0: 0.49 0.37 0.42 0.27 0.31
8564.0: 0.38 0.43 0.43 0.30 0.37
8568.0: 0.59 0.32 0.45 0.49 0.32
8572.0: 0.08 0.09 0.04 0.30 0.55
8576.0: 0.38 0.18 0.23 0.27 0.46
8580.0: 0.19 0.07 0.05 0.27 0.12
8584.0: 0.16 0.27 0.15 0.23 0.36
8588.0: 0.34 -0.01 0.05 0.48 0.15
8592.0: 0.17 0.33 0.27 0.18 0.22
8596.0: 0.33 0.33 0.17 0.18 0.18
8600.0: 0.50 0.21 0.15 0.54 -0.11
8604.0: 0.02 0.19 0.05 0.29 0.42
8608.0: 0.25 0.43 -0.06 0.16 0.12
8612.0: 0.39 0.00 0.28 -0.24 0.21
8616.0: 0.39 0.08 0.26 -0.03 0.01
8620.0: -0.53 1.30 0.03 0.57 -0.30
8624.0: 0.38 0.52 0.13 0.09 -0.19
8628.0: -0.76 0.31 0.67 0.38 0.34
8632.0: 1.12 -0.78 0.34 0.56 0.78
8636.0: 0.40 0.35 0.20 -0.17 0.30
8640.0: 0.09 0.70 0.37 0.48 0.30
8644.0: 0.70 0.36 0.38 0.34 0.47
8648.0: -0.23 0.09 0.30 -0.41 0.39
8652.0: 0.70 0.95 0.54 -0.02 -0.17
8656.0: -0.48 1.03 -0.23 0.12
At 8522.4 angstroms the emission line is Hgamma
